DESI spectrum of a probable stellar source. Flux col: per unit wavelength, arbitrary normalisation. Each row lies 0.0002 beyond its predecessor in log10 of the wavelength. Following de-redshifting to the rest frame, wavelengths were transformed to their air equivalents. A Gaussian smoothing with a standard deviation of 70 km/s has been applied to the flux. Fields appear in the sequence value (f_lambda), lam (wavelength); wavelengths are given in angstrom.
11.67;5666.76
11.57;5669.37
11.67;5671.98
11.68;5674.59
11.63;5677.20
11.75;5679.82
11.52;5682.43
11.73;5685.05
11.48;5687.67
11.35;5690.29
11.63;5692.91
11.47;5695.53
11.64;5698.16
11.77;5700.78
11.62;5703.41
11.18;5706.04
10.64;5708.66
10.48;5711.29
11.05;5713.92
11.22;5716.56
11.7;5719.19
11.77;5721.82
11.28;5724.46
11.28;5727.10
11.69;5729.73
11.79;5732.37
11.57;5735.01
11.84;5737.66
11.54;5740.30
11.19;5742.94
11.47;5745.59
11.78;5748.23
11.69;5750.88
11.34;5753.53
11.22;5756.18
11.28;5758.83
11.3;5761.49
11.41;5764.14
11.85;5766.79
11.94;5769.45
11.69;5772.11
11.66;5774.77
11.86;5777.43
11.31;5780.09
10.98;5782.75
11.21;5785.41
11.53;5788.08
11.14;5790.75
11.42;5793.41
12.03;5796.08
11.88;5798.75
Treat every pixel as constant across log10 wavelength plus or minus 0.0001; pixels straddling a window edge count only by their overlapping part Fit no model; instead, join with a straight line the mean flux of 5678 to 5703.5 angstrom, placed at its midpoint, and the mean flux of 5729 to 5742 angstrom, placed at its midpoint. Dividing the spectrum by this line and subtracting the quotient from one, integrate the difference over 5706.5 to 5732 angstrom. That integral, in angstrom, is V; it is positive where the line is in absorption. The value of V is 0.9 angstrom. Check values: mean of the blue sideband 11.6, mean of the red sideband 11.7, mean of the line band 11.3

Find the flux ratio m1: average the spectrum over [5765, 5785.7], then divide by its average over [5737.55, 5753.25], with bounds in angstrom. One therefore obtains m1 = 1.00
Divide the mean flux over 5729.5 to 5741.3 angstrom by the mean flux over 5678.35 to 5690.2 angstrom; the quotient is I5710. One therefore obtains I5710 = 1.0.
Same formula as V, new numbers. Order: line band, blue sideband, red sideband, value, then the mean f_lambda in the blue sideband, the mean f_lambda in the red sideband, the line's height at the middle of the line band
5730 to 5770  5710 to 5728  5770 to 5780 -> -0.16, 11.3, 11.7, 11.5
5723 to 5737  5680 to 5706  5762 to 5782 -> 0.07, 11.6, 11.6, 11.6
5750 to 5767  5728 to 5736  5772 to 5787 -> 0.20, 11.7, 11.4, 11.5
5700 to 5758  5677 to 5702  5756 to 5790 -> 0.66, 11.6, 11.5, 11.5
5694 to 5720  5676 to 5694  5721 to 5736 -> 0.67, 11.6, 11.6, 11.6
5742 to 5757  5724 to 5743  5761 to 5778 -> 0.20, 11.6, 11.7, 11.6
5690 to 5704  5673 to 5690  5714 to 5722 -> -0.06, 11.6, 11.5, 11.5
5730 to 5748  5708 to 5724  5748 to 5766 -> -0.44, 11.2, 11.4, 11.3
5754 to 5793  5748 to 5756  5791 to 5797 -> 0.38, 11.5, 11.6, 11.6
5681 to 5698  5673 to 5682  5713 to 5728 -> 0.09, 11.7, 11.4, 11.6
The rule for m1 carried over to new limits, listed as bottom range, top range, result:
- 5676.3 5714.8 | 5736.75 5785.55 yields 1.01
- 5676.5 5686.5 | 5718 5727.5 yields 0.99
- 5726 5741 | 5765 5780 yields 1.01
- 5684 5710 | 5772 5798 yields 1.00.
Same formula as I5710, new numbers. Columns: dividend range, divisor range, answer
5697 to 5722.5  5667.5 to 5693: 0.97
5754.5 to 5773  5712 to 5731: 1.01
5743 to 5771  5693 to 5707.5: 1.00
